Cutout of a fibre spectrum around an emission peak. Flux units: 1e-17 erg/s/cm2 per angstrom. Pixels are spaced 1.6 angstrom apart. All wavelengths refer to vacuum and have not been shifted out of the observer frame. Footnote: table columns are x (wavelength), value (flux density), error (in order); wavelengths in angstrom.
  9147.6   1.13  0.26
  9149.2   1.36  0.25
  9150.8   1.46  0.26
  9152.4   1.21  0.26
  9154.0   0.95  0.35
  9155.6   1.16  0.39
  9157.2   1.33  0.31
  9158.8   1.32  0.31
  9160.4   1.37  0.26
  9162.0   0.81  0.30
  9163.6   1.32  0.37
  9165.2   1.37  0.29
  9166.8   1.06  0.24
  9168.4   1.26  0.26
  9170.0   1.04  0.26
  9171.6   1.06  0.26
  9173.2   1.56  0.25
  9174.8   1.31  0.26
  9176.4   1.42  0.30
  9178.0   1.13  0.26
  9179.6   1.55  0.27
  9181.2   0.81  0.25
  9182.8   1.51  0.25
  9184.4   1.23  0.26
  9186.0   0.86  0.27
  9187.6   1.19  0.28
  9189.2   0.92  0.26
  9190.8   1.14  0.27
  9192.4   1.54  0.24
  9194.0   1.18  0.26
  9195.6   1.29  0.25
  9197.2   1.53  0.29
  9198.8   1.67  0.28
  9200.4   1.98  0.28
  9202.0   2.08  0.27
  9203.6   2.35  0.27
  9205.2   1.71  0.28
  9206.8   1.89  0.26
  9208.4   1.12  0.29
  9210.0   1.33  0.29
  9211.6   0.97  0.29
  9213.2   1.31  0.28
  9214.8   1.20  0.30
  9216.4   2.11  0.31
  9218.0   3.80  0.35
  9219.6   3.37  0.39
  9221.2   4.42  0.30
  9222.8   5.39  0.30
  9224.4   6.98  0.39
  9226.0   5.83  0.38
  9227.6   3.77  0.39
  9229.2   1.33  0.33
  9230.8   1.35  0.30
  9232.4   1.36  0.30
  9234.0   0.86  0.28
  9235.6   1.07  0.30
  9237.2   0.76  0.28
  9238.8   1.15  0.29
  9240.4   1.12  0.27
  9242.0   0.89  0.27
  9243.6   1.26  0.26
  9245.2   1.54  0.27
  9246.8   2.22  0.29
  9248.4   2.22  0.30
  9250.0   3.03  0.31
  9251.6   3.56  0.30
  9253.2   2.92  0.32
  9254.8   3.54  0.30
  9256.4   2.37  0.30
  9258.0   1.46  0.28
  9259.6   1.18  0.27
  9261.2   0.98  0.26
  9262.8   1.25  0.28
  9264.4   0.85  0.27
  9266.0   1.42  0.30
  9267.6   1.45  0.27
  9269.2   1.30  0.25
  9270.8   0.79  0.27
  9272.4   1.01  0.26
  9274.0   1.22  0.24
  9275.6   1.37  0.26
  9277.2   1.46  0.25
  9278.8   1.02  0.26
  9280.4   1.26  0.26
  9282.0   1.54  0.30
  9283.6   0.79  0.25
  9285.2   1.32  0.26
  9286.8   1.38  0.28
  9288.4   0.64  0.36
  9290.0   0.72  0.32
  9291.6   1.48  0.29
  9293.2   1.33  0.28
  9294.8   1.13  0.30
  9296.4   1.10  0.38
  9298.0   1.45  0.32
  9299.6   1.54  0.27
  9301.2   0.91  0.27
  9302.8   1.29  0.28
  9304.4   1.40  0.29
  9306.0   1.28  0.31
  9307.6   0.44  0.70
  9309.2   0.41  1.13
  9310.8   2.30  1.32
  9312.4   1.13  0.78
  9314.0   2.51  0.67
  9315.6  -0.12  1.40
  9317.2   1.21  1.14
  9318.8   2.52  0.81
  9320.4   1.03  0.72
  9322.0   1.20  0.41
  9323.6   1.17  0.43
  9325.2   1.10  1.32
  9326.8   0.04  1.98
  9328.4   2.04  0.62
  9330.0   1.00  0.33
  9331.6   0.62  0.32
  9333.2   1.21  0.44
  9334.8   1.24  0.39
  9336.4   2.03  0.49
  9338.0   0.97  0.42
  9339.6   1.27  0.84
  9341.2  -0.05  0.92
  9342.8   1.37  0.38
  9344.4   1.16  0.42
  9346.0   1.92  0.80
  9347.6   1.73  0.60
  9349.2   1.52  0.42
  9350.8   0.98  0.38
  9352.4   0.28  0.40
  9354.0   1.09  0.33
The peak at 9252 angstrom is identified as [N II]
